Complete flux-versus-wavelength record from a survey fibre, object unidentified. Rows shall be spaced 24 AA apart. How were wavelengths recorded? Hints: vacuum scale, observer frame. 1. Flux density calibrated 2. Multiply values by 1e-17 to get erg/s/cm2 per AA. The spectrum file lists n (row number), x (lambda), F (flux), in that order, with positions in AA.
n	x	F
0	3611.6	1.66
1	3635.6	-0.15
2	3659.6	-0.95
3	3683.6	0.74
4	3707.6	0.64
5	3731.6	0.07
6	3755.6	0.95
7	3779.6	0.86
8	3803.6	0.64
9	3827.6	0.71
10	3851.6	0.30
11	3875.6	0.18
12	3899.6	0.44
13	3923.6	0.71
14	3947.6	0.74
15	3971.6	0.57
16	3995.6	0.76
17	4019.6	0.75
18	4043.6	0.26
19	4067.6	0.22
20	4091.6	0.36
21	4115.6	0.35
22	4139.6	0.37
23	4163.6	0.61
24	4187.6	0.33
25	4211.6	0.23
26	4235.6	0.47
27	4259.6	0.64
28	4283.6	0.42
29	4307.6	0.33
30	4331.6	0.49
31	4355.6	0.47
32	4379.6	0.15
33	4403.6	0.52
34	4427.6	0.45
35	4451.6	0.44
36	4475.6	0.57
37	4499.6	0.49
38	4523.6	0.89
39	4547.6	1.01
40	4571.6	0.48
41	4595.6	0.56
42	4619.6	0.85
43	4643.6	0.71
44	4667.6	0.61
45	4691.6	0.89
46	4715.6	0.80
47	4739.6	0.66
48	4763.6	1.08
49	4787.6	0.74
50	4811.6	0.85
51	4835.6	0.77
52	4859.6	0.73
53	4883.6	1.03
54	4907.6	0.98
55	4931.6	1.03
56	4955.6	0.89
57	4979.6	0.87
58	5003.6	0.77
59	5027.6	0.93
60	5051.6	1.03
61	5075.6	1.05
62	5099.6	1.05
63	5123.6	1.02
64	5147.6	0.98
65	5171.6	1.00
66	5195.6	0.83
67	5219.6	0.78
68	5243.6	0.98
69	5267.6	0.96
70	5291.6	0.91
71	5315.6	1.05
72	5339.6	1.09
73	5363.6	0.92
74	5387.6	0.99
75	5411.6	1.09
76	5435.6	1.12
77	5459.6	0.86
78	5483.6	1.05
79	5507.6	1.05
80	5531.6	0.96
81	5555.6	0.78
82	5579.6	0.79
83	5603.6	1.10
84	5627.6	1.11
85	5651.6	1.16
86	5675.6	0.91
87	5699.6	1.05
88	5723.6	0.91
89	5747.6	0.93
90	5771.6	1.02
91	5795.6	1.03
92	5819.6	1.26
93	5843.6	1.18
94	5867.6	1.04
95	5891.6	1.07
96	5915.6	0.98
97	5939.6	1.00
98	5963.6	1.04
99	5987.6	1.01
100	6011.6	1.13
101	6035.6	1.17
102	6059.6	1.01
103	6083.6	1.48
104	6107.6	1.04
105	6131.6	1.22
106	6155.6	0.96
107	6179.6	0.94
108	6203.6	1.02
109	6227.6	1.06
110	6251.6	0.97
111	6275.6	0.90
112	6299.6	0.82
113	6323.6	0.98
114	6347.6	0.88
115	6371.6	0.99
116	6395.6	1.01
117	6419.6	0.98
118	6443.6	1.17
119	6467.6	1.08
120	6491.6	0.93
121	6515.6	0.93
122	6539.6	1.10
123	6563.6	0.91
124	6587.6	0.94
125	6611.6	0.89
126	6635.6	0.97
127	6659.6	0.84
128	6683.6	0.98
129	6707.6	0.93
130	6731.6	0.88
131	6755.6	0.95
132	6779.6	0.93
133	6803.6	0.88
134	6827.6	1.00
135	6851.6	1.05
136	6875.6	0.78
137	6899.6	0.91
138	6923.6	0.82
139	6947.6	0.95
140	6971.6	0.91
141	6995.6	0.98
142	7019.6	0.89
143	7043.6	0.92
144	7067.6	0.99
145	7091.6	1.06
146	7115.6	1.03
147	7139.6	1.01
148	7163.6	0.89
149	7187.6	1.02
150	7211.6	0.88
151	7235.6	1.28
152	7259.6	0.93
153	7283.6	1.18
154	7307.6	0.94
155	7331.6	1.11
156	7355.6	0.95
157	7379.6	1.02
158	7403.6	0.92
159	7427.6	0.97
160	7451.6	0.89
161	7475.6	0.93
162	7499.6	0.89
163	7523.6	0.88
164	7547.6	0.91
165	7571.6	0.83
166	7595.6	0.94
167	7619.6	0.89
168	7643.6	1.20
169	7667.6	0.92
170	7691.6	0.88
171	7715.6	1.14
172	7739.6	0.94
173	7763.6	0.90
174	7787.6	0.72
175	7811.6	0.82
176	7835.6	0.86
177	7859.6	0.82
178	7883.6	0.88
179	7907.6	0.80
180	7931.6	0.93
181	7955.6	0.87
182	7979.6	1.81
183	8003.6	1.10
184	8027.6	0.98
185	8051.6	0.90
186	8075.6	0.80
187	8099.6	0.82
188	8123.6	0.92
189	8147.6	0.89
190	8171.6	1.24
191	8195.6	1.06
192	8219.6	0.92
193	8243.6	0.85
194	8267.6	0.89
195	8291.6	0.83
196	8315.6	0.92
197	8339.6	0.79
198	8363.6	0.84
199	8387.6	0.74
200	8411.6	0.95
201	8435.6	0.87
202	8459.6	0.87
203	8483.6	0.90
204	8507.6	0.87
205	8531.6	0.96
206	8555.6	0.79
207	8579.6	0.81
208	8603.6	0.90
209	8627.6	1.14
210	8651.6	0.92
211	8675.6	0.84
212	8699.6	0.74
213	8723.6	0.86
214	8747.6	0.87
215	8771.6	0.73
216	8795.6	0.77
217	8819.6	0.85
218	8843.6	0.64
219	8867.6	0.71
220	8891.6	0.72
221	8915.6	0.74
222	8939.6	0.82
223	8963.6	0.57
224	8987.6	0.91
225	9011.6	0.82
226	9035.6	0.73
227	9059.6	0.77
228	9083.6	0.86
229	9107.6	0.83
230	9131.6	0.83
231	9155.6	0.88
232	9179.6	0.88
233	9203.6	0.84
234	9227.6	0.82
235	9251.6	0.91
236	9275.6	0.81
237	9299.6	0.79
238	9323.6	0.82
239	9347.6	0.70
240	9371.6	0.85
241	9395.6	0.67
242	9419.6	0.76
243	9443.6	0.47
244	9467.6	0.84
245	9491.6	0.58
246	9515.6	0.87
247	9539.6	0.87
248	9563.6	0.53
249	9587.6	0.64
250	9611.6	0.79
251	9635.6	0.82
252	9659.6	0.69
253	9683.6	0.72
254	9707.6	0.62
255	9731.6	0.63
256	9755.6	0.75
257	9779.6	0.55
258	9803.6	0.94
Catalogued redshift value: 0.22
